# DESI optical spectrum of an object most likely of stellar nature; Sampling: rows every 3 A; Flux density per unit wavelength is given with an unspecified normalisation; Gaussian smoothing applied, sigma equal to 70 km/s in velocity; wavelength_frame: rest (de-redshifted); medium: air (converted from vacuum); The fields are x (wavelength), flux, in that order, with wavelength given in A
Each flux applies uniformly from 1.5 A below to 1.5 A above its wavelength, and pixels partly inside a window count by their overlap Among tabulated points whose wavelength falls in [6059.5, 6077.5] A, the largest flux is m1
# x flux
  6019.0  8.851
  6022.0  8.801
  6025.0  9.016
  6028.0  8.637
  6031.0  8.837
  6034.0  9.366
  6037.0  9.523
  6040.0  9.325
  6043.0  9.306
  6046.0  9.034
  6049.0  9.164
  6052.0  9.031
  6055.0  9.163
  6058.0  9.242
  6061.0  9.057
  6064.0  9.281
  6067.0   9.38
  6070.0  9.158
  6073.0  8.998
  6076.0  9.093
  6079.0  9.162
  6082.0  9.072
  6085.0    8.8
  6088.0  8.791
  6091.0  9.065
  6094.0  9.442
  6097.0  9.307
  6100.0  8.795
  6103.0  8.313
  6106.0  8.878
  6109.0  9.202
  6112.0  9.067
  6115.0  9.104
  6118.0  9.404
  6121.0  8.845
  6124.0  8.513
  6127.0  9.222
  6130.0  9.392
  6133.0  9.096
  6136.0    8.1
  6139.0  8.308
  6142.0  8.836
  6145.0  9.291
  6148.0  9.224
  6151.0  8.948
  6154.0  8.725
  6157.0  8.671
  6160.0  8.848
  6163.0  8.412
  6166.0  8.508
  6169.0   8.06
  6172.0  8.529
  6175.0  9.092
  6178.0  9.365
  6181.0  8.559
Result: 9.38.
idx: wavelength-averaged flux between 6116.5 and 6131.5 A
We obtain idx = 9.08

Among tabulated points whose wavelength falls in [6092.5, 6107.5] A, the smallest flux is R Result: 8.313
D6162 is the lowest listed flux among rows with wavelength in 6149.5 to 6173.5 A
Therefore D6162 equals 8.06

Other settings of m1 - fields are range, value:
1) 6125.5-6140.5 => 9.392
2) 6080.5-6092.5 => 9.072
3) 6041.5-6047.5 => 9.306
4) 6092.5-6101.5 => 9.442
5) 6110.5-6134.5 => 9.404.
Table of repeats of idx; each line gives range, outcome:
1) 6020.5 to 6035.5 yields 8.93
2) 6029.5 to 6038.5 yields 9.24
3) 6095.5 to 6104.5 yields 8.8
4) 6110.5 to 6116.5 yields 9.09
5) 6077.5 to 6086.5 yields 9.01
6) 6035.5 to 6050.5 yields 9.27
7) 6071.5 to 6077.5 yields 9.05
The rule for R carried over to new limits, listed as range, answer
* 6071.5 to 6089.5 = 8.791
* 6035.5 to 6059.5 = 9.031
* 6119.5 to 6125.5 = 8.513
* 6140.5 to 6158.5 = 8.671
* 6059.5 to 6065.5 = 9.057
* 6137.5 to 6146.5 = 8.308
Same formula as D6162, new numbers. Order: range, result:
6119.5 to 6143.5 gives 8.1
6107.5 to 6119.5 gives 9.067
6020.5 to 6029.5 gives 8.637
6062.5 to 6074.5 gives 8.998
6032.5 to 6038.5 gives 9.366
